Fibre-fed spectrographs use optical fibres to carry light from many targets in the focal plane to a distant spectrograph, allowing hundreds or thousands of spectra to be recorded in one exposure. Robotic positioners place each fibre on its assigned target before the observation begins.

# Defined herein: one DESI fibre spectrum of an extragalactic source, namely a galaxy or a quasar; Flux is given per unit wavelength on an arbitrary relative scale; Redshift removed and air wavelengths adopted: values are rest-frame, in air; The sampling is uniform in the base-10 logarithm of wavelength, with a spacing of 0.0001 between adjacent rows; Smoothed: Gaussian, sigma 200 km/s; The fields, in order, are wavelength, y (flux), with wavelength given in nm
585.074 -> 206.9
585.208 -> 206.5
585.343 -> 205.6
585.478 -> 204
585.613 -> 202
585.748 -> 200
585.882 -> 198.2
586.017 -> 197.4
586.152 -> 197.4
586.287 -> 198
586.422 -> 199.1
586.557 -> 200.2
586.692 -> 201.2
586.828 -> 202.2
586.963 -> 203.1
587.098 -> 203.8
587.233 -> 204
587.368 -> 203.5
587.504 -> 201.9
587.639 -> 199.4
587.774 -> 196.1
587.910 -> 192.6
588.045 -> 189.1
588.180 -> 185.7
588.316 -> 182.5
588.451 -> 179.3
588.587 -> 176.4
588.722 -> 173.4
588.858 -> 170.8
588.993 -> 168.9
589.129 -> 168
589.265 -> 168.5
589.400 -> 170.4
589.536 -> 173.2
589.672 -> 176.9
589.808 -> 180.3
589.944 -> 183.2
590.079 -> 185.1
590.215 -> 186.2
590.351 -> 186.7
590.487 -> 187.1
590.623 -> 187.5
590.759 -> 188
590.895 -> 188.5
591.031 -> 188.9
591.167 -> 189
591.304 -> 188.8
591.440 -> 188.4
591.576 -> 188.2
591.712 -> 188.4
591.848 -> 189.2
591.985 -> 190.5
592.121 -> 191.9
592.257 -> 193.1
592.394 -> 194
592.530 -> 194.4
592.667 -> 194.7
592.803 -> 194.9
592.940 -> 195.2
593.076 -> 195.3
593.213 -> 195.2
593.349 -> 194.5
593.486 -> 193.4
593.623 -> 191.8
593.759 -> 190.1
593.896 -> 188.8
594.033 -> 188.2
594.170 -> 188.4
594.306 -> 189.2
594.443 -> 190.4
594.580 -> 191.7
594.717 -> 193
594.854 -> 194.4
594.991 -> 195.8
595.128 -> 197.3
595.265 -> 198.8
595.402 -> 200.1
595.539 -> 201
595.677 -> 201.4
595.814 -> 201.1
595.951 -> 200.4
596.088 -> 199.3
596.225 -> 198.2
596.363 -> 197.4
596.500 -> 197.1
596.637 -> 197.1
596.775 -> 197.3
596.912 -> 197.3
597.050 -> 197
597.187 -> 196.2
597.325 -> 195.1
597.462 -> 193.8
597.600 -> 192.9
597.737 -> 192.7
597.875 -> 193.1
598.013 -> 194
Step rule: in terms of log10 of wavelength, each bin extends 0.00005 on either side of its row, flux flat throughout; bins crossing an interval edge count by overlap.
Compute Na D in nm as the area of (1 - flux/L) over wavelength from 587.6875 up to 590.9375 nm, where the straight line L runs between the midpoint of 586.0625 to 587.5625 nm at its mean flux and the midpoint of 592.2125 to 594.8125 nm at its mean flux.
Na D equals 0.276 nm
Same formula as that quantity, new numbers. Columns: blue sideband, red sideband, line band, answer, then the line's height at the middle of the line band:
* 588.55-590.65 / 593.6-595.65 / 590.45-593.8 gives -0.104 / 186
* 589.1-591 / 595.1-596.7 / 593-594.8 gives 0.013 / 193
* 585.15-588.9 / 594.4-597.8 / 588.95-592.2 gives 0.207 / 196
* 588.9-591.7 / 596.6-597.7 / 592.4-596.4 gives -0.098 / 190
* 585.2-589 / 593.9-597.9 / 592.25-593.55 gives 0.005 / 195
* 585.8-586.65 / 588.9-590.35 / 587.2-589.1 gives -0.004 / 186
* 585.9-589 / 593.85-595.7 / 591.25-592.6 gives 0.020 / 194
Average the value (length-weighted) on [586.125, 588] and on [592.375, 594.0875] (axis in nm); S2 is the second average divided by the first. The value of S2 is 0.97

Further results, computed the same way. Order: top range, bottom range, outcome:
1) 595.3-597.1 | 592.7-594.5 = 1.03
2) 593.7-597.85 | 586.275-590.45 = 1.04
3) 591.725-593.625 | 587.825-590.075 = 1.09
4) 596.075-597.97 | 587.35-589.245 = 1.07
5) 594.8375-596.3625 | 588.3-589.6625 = 1.15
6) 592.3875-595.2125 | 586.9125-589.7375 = 1.04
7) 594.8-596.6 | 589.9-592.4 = 1.05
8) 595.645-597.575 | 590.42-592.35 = 1.04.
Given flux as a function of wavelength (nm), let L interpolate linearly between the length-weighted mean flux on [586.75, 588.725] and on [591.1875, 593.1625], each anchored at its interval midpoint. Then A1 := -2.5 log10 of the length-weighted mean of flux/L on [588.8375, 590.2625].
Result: 0.10 mag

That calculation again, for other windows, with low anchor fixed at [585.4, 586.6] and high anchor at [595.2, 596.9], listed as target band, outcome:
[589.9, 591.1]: 0.07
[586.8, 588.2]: 0.00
